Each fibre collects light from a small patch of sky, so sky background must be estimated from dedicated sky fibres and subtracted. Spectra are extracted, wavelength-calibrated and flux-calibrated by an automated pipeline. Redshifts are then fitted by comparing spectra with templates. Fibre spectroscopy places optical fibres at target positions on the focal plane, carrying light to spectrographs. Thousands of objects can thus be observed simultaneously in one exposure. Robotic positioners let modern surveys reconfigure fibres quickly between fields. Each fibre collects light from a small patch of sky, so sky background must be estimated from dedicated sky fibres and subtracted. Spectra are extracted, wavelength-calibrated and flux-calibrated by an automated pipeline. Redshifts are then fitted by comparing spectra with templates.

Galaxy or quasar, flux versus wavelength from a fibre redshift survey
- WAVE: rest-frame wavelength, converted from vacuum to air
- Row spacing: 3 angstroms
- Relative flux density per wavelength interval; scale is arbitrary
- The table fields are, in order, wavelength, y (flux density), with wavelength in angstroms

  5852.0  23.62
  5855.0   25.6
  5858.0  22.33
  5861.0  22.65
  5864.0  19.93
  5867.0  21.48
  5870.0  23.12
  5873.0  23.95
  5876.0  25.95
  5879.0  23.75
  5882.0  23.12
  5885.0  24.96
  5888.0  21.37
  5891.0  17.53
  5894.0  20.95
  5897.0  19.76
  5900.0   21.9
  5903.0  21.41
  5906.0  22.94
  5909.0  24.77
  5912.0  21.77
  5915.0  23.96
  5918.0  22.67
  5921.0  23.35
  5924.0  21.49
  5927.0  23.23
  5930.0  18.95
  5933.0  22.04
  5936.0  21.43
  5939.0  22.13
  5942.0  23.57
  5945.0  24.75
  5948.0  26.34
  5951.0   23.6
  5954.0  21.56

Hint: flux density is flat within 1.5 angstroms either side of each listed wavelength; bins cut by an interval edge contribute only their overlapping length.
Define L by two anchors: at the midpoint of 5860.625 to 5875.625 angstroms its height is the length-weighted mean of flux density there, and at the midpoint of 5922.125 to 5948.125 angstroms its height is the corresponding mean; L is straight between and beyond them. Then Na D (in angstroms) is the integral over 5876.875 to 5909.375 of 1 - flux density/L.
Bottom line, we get 0.7 angstroms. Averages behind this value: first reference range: 22.5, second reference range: 22.5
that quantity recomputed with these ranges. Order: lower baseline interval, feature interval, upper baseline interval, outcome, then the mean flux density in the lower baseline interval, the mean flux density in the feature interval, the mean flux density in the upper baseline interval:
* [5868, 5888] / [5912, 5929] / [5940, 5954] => 0.9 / 23.9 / 22.7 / 24.2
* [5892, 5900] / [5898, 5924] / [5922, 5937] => -2.2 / 20.5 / 22.7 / 21.5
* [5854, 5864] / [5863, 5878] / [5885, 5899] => -0.7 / 22.9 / 23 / 20.5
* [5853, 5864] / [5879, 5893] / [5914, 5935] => 0.5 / 23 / 21.9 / 22.2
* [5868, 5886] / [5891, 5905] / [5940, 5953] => 2.0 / 24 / 20.7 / 24.4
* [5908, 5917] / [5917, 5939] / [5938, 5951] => 1.8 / 23.4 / 21.9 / 24.2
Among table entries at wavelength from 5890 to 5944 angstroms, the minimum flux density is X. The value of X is 17.53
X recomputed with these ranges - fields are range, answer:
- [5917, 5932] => 18.95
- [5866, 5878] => 21.48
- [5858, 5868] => 19.93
